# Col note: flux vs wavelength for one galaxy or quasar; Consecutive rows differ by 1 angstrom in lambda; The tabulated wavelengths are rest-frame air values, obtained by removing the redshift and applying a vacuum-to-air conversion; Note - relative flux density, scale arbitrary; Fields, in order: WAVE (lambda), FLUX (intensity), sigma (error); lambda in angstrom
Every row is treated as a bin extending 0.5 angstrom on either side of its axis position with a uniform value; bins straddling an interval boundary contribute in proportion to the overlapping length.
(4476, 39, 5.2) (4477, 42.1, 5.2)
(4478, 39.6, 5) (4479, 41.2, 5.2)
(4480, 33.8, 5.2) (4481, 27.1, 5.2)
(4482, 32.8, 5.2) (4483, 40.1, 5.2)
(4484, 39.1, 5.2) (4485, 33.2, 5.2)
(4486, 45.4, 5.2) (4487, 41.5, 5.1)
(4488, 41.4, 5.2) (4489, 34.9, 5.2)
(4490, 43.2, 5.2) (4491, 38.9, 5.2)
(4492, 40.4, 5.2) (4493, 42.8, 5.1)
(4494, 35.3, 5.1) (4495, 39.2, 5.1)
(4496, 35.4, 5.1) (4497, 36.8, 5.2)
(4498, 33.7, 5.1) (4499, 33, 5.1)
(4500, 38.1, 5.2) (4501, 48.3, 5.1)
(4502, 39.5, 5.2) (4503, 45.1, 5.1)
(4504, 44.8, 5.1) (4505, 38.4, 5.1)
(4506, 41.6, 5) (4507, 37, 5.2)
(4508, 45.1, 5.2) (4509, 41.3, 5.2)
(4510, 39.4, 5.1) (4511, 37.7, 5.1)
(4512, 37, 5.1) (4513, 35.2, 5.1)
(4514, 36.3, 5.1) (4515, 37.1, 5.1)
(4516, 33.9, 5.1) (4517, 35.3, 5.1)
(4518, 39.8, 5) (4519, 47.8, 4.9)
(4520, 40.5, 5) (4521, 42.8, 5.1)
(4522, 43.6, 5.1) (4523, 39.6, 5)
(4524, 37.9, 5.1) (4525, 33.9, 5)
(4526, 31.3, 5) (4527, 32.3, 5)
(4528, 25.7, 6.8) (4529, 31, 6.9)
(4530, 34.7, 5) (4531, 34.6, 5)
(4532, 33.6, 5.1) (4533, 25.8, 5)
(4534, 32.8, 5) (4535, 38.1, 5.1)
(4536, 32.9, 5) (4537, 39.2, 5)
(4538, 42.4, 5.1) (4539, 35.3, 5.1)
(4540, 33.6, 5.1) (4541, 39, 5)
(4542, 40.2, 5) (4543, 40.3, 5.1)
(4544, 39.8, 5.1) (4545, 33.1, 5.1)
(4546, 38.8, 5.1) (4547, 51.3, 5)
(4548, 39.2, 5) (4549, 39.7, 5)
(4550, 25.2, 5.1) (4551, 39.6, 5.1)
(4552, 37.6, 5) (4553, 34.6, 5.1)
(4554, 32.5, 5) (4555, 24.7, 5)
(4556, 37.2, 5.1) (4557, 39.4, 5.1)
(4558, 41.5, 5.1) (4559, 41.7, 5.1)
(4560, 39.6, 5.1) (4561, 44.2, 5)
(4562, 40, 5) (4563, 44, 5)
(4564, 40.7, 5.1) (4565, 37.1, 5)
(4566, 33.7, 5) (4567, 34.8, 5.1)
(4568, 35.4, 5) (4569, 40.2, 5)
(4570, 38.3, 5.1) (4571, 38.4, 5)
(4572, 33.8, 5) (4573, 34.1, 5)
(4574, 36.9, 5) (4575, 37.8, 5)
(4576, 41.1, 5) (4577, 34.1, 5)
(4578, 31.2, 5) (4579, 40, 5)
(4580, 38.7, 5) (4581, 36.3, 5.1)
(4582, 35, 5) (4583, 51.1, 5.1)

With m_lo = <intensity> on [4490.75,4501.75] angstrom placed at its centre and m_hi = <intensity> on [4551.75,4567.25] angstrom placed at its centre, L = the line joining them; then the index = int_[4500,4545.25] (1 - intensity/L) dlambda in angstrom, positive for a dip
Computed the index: 0.5 angstrom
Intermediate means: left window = 38.4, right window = 37.8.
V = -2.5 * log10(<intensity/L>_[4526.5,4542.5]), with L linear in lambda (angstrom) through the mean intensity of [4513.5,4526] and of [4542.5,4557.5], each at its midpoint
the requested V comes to 0.10 mag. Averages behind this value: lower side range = 38.7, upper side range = 36.9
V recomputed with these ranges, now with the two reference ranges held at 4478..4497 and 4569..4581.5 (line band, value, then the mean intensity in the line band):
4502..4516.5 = -0.04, 39.3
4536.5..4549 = -0.06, 39.4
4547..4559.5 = 0.01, 36.7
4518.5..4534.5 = 0.06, 35.5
